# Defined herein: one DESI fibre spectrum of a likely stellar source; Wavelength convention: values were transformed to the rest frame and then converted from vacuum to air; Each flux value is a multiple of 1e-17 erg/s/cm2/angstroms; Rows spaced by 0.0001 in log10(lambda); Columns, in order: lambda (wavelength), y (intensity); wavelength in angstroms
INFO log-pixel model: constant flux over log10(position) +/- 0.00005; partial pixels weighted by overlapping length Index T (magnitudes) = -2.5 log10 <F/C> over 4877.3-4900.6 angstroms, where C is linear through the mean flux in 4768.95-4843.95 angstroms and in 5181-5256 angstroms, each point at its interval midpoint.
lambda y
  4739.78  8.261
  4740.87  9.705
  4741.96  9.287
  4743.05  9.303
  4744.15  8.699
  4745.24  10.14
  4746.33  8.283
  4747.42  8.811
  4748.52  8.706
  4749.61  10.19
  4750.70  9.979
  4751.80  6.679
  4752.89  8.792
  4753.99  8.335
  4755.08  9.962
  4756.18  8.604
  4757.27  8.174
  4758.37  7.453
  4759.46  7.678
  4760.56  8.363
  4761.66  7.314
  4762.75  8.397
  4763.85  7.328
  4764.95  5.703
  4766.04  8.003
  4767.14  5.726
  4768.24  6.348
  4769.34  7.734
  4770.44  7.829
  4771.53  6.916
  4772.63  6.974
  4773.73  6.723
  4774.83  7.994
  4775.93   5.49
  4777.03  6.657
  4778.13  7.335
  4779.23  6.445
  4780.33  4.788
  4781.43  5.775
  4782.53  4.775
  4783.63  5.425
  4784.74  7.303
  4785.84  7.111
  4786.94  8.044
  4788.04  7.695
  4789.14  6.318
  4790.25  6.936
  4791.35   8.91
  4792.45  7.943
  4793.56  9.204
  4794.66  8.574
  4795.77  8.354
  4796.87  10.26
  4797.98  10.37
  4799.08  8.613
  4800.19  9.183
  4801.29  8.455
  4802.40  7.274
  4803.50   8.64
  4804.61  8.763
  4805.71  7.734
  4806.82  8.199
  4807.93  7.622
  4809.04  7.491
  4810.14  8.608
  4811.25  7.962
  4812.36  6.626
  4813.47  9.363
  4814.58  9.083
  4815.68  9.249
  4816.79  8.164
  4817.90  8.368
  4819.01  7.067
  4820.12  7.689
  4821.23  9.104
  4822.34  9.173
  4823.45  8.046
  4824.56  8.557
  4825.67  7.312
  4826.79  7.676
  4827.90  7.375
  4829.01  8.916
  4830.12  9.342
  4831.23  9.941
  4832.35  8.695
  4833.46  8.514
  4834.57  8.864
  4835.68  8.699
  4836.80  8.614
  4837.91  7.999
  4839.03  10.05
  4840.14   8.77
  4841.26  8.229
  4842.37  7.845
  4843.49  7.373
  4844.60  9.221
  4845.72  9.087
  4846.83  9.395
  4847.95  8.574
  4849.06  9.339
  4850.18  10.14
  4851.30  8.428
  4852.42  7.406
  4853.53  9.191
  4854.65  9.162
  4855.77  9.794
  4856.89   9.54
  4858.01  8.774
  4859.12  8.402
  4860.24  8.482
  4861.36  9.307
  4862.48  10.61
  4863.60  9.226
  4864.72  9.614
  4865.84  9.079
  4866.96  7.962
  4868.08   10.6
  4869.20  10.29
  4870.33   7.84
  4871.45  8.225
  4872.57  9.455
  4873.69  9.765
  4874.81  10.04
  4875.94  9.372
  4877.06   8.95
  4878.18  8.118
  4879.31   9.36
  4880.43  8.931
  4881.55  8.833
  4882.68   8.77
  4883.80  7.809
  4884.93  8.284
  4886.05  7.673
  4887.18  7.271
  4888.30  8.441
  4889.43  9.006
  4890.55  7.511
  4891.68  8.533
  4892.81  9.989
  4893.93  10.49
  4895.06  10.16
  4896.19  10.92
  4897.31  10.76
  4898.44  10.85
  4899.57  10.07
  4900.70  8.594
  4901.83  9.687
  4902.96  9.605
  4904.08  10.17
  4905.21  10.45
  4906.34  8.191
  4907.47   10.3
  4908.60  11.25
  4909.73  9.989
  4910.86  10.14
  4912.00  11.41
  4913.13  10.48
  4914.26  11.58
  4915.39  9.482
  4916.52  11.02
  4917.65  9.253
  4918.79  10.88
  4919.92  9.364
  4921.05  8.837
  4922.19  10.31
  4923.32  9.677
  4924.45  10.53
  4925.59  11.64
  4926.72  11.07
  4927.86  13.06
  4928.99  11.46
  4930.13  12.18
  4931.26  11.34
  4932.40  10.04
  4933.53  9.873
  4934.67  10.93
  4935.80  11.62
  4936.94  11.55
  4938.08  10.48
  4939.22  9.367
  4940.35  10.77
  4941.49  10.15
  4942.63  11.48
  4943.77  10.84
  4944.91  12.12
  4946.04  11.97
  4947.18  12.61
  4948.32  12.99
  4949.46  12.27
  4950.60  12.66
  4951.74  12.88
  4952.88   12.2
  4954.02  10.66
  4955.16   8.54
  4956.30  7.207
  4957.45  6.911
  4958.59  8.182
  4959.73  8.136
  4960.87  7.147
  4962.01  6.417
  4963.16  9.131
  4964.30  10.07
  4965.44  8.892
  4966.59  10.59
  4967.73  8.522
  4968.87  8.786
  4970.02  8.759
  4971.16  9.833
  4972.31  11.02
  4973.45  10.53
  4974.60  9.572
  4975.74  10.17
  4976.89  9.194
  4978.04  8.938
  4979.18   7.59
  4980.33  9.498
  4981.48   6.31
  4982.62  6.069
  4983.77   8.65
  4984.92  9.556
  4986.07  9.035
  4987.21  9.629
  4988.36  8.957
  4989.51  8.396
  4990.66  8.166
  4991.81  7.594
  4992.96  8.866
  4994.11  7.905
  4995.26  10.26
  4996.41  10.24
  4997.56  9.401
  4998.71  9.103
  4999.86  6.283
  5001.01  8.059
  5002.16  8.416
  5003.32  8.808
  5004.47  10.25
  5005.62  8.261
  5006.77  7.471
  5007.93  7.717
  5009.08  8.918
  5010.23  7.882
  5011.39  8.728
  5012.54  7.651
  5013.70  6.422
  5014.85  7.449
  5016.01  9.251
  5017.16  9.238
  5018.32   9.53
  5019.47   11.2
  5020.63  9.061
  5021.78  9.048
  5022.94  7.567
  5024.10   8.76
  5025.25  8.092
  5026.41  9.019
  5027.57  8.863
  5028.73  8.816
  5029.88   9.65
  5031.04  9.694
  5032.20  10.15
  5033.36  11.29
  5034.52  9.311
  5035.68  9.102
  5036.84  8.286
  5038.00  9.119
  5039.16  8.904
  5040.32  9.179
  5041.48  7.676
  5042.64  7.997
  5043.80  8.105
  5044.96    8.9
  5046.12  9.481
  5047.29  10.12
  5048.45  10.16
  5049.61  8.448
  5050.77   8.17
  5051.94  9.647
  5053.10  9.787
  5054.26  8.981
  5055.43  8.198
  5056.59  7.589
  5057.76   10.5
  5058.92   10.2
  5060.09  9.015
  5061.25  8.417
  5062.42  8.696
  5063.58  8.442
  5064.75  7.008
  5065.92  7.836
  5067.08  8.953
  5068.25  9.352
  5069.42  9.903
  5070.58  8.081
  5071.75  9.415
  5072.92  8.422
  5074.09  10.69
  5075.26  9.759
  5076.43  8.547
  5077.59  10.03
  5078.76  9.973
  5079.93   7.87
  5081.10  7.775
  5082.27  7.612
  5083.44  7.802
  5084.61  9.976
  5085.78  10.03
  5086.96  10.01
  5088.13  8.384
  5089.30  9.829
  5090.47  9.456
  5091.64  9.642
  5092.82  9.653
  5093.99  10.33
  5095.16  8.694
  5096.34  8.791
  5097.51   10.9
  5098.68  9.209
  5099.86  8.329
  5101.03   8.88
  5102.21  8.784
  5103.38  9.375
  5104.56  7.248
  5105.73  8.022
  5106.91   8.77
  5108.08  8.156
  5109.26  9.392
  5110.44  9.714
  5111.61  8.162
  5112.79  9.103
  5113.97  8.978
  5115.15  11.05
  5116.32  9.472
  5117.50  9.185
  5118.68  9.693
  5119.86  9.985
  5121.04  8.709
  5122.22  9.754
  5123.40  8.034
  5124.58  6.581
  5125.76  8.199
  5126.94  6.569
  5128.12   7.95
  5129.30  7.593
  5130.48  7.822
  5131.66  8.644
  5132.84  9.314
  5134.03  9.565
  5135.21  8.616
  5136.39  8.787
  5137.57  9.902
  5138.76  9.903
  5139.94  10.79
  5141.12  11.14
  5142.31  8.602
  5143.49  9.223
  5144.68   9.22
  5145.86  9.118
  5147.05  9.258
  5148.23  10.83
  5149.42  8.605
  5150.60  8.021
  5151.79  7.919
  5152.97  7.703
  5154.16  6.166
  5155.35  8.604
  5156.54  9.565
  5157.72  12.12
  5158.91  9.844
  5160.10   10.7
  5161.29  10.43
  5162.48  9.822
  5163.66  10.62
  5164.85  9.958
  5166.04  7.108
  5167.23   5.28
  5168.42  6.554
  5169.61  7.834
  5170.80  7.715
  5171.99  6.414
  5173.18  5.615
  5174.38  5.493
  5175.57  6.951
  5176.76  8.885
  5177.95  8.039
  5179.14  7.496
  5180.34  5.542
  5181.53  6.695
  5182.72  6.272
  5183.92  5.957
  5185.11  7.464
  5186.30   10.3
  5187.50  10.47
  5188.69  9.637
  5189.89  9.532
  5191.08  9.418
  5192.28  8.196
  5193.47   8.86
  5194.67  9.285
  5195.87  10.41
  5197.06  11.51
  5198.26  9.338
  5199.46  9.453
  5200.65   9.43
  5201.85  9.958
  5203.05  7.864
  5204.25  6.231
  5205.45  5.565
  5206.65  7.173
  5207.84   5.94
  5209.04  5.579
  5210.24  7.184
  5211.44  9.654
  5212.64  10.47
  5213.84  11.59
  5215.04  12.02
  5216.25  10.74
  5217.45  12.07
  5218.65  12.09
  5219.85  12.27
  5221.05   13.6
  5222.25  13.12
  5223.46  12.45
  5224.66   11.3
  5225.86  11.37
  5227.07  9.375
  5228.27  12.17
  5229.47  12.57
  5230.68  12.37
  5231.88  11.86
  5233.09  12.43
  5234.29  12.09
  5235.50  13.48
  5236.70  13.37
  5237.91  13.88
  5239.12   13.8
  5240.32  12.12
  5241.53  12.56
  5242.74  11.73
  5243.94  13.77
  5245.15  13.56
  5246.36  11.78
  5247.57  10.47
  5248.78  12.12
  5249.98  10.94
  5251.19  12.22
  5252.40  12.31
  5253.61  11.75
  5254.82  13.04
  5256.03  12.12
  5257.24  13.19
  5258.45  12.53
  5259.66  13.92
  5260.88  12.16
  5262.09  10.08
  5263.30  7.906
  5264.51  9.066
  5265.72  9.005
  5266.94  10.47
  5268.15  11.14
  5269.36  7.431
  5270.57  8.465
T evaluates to -0.07 mag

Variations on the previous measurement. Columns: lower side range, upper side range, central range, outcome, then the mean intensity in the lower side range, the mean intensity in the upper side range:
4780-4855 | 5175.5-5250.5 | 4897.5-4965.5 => -0.17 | 8.26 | 10.2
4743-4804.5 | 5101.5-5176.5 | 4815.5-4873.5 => -0.11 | 7.8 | 8.7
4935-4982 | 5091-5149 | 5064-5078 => 0.04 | 9.92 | 9.05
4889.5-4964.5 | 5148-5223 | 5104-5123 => 0.02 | 10.3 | 8.81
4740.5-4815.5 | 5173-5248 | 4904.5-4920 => -0.20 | 7.91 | 10.1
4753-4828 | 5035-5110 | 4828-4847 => -0.10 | 7.75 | 8.97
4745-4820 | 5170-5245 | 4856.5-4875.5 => -0.13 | 7.83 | 9.87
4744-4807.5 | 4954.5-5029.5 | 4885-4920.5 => -0.18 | 7.79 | 8.66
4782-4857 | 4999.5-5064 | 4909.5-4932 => -0.24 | 8.37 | 8.83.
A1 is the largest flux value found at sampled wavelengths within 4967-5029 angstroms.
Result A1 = 11.2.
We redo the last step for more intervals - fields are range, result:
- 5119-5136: 9.985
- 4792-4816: 10.37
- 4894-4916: 11.58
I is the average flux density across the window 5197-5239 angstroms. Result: 10.6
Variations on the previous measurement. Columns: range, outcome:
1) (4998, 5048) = 8.77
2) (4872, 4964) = 10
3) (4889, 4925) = 9.99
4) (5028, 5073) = 9.01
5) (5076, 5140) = 8.96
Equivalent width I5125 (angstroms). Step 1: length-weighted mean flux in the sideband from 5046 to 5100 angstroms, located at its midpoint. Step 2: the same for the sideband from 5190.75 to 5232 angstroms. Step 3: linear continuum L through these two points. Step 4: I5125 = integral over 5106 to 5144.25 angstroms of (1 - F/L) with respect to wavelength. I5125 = 2.00 angstroms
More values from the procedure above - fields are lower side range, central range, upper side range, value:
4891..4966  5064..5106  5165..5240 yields 3.5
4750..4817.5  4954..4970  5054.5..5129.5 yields 0.0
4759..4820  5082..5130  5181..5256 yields 4.3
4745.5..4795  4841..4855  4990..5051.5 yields -1.4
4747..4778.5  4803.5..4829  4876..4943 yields 1.1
